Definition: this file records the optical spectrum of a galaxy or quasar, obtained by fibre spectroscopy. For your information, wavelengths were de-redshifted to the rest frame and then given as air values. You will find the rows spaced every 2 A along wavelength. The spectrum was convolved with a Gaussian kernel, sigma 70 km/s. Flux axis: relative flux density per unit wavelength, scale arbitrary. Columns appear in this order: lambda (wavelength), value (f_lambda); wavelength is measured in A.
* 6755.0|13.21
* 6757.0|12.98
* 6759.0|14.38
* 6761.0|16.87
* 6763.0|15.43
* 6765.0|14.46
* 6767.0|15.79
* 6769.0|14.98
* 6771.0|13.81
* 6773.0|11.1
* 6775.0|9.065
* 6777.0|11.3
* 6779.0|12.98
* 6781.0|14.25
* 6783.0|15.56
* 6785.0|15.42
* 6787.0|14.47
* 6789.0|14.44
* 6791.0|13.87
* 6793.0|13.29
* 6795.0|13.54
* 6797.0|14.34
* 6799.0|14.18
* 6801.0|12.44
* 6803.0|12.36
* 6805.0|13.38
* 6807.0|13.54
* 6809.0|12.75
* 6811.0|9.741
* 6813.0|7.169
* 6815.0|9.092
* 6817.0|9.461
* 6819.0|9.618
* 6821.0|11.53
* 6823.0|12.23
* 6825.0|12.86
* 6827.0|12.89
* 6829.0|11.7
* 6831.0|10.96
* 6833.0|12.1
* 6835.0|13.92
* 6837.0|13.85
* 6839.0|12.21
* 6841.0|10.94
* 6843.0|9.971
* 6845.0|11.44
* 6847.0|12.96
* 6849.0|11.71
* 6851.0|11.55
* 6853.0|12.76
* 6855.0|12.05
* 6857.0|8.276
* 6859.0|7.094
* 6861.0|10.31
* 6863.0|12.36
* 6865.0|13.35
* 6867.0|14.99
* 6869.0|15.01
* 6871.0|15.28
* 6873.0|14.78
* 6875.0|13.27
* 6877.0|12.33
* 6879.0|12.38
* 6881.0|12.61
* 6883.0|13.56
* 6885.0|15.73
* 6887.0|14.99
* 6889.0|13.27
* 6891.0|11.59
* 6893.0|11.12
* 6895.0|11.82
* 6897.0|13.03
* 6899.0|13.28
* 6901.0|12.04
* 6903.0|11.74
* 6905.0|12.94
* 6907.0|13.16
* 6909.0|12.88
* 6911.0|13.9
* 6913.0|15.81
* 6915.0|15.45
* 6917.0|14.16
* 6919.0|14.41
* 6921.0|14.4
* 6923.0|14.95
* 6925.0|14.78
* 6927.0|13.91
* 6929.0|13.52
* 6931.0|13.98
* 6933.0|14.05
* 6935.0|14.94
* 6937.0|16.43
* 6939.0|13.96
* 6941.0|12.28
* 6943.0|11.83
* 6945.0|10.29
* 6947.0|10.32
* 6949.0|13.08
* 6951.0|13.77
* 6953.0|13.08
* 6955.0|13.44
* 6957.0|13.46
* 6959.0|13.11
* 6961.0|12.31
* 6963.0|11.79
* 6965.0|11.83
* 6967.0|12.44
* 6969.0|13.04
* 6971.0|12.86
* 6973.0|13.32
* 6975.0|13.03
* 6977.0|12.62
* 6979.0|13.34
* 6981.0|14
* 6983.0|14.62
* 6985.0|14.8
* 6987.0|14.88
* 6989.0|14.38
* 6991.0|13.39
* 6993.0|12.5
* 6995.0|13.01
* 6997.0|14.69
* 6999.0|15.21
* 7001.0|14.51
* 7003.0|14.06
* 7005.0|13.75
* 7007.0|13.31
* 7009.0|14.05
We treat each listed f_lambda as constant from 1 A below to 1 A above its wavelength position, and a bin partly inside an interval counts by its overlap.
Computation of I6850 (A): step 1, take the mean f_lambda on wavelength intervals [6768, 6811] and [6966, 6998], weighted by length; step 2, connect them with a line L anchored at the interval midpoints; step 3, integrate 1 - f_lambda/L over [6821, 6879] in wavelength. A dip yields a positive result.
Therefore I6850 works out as 4.9 A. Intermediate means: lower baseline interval 13.3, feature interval 12.2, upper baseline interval 13.6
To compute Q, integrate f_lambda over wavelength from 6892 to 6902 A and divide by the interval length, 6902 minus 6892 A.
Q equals 12.3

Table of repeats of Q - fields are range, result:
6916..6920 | 14.3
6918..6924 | 14.6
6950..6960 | 13.4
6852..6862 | 10.1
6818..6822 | 10.6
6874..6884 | 12.8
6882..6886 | 14.6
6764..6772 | 14.8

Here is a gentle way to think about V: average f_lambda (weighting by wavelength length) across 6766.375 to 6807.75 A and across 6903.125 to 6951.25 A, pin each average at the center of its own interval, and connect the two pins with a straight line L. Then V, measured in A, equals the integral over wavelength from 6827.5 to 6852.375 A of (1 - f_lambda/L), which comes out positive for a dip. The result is 2.9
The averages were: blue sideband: 13.5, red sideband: 13.7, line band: 12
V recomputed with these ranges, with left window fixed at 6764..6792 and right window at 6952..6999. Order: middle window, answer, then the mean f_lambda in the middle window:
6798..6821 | 4.0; 11.3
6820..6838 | 1.5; 12.4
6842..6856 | 1.8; 11.8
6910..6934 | -1.8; 14.4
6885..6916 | 0.6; 13.2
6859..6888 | 0.2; 13.4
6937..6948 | 1.0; 12.2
